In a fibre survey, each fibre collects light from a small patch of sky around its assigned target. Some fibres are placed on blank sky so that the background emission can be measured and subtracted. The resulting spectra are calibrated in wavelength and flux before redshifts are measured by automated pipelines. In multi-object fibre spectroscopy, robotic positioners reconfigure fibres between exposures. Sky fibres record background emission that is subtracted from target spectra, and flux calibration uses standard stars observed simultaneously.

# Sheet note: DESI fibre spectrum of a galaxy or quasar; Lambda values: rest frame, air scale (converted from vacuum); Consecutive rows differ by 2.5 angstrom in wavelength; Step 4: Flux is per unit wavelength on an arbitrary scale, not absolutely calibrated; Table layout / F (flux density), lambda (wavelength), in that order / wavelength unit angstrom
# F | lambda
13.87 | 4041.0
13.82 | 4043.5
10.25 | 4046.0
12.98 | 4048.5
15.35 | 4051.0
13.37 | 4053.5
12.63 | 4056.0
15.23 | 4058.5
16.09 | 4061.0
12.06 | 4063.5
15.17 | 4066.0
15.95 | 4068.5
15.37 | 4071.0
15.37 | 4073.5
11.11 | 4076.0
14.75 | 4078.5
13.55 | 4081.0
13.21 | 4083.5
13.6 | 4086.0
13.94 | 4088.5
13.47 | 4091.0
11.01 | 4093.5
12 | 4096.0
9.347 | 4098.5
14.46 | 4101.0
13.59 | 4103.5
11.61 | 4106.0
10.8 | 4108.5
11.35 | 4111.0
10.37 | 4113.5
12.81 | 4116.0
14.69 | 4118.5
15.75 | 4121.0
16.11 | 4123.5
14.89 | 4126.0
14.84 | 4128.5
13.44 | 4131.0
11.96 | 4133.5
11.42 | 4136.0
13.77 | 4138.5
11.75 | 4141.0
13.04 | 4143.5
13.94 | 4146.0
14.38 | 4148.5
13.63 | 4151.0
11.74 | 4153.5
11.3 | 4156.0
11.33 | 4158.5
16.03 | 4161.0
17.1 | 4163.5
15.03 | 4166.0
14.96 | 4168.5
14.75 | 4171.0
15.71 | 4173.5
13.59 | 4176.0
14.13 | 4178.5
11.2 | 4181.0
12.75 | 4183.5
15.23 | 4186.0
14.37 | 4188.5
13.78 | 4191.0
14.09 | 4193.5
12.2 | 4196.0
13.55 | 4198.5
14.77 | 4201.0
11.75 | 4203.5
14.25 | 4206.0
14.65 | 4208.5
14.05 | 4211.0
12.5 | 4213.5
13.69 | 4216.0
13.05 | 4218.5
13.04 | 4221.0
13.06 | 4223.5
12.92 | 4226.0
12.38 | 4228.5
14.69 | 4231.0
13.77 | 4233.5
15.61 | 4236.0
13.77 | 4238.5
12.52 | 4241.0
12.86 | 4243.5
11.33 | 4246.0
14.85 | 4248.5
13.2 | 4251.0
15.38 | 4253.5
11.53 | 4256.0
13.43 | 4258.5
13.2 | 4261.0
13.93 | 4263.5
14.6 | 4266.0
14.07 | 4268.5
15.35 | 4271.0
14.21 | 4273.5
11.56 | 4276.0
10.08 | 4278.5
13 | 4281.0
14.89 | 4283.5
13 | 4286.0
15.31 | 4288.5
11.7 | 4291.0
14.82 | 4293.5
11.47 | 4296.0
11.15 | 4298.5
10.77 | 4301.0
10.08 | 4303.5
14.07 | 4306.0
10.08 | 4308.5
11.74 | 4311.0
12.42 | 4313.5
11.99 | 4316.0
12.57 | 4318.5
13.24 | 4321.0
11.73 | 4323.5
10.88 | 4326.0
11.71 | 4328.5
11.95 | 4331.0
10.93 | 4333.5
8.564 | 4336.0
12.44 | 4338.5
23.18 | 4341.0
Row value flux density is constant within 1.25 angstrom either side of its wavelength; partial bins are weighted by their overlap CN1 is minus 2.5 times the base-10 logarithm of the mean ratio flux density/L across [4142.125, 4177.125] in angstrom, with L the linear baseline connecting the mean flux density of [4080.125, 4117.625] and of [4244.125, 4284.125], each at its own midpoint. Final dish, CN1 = -0.11 mag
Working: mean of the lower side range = 12.4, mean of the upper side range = 13.4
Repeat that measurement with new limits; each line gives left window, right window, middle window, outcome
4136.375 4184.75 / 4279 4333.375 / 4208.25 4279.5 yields -0.047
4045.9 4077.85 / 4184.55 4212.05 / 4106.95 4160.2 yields 0.075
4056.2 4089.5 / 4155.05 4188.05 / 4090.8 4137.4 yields 0.108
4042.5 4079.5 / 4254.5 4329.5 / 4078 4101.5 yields 0.079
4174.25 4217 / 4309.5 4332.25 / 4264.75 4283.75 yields -0.067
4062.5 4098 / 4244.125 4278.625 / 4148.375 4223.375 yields -0.021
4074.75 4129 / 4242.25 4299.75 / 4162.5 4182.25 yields -0.110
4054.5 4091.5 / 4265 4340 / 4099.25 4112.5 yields 0.138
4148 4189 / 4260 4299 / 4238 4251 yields 0.039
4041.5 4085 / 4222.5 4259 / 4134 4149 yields 0.062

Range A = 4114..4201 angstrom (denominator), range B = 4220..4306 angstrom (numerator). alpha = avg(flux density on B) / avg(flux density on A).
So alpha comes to 0.96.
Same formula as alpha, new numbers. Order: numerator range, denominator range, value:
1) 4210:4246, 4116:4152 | 0.97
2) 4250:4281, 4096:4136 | 1.03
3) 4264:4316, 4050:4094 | 0.91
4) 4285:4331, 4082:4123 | 0.96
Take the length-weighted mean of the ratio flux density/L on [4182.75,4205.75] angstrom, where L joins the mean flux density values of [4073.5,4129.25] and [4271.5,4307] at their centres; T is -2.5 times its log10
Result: -0.06 mag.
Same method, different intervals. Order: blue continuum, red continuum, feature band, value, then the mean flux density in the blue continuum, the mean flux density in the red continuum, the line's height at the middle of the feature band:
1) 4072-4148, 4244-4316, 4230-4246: -0.06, 13.1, 12.9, 12.9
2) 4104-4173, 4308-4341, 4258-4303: -0.06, 13.5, 12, 12.4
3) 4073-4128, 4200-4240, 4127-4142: 0.03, 13.1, 13.6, 13.2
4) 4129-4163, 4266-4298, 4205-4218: -0.05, 13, 13.3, 13.2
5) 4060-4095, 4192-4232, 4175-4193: -0.01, 13.9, 13.4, 13.5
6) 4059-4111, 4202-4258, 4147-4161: 0.04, 13.3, 13.4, 13.4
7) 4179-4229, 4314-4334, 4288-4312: 0.02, 13.4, 11.9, 12.2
